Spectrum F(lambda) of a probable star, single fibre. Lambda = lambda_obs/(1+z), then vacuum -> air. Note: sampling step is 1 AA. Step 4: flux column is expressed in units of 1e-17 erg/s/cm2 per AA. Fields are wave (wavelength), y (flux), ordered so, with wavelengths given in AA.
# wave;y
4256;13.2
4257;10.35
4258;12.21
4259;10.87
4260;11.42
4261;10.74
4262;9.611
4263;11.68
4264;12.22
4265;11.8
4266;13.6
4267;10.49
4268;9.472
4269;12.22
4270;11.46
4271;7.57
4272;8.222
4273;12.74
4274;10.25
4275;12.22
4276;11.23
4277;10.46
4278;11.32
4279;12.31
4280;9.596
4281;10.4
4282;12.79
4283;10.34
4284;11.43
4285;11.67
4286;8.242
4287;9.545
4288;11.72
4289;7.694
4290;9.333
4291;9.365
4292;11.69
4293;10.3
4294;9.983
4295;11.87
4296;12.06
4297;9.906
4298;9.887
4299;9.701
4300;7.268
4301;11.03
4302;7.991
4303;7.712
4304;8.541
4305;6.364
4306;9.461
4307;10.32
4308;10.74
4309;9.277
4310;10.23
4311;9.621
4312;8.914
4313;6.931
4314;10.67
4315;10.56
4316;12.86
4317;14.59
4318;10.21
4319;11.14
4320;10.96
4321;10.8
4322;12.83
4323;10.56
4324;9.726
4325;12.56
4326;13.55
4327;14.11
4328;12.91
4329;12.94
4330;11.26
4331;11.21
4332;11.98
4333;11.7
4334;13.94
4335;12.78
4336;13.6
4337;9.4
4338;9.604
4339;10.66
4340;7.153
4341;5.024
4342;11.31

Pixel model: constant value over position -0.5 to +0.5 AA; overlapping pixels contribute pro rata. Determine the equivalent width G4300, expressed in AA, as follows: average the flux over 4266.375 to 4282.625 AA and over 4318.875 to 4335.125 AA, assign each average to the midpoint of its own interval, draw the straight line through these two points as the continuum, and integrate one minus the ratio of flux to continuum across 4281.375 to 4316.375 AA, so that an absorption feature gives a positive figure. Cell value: 4.6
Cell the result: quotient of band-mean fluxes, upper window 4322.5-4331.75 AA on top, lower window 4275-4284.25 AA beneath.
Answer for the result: 1.08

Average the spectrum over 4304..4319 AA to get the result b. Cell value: 10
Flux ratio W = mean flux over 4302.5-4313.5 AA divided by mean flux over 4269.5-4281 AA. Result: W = 0.8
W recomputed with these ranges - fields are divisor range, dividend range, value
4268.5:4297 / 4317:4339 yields 1.11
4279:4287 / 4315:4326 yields 1.09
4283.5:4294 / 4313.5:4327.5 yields 1.17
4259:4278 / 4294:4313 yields 0.86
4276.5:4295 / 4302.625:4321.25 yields 0.95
